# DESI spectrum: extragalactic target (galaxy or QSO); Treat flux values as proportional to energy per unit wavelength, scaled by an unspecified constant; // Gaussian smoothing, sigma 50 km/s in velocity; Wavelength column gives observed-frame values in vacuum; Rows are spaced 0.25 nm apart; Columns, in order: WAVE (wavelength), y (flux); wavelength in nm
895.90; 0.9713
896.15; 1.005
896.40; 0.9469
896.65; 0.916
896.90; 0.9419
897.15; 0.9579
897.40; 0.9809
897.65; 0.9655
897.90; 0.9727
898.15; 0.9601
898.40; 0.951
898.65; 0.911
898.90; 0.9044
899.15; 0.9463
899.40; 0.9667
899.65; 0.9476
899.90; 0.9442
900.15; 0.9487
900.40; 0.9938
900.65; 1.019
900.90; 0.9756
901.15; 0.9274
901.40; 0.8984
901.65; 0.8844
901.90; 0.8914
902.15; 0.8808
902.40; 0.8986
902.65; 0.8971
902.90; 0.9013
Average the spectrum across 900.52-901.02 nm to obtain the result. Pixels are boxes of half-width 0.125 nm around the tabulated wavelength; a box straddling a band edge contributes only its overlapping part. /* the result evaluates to 0.997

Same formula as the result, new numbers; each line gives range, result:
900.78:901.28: 0.951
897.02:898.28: 0.967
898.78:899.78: 0.941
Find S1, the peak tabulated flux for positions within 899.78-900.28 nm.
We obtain 0.9487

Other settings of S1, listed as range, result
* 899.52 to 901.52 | 1.019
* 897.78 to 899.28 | 0.9727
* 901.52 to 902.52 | 0.8986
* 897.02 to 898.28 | 0.9809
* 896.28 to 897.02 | 0.9469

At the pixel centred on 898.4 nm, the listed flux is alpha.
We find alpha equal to 0.951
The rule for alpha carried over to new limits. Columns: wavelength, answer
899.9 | 0.9442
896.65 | 0.916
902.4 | 0.8986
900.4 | 0.9938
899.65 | 0.9476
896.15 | 1.005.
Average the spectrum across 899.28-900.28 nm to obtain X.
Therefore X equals 0.952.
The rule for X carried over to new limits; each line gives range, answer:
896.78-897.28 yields 0.95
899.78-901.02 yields 0.976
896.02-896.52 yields 0.976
